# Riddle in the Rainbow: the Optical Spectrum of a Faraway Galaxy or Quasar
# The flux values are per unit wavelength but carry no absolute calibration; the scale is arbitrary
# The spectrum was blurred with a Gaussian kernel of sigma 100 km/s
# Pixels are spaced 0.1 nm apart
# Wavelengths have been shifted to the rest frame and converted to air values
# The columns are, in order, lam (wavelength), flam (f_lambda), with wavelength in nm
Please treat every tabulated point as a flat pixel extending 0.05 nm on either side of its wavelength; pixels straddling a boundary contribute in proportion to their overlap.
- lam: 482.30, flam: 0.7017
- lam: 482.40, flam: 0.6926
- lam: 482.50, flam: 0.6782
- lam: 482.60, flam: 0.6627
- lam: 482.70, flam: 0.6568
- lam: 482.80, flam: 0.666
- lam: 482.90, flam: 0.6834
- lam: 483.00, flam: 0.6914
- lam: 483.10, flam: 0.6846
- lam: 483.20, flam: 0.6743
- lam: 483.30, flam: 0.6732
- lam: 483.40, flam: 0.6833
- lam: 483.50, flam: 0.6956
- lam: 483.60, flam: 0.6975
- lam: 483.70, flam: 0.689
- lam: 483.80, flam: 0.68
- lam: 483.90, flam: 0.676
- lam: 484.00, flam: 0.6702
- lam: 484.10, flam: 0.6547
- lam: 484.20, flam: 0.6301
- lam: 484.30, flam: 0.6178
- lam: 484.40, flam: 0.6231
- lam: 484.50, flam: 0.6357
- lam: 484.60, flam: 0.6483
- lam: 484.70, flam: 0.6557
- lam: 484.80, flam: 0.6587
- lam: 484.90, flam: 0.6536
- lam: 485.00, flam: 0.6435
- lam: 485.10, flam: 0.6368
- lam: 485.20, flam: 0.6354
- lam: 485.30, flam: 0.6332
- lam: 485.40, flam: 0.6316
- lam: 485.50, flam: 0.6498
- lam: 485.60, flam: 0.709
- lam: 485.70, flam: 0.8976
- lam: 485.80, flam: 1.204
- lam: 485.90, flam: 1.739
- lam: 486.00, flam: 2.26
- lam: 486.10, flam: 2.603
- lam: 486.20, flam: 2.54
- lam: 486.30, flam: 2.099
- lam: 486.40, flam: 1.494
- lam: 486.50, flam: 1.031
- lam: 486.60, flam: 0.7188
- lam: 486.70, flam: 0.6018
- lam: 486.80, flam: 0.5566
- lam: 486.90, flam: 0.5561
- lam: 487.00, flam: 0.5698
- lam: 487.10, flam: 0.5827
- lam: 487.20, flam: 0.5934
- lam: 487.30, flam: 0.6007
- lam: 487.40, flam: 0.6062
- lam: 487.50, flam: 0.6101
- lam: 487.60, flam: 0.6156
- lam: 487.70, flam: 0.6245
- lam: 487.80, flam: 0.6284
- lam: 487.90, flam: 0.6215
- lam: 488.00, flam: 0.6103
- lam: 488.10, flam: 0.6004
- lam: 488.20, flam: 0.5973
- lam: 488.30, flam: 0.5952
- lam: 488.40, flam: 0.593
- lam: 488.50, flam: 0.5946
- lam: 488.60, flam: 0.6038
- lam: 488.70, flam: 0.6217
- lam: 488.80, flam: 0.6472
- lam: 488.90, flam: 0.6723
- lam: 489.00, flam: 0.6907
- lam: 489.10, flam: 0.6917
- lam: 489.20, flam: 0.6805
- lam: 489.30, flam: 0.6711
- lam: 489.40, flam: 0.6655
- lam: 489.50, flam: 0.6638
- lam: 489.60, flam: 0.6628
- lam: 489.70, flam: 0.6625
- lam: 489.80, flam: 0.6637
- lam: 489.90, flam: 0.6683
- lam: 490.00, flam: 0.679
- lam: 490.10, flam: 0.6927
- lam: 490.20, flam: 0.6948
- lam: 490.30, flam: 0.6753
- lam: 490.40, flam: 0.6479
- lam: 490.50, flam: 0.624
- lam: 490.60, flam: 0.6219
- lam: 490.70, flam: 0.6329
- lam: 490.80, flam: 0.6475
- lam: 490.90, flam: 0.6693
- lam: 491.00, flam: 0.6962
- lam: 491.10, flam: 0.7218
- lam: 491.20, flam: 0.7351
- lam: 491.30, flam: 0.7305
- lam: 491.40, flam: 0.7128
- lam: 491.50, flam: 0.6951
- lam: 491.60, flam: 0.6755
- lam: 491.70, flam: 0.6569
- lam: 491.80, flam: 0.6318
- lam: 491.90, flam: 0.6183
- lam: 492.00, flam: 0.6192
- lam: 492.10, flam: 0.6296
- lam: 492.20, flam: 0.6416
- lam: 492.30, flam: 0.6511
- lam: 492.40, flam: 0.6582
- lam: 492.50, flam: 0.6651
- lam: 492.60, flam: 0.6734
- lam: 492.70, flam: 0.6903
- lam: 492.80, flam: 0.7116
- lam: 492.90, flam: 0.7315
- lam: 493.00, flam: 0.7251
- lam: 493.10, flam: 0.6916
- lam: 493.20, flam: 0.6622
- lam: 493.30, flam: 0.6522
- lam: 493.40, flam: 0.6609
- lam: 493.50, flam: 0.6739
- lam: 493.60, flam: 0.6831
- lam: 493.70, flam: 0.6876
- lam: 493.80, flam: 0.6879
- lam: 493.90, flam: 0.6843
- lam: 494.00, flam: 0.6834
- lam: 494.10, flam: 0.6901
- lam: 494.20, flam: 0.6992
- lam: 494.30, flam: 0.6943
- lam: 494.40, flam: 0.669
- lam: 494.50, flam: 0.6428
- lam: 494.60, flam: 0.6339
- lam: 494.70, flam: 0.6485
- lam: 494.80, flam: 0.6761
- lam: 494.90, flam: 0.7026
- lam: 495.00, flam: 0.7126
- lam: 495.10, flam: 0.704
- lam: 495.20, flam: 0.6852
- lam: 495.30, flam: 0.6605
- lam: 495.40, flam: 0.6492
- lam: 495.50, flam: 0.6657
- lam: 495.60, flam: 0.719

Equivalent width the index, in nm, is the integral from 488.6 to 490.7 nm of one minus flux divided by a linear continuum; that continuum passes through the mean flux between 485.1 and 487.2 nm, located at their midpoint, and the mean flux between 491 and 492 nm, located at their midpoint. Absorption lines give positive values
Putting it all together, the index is 0.42 nm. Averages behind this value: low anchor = 1.11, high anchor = 0.684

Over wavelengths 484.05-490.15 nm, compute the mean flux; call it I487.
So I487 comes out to 0.802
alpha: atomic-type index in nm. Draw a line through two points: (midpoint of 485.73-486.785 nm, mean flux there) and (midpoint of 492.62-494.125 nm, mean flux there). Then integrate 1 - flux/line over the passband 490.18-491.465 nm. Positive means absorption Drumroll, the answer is 0.42 nm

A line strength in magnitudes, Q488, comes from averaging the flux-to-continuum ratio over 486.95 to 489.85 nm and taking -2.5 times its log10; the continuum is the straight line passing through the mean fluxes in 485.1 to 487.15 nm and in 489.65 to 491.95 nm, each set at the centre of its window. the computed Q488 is 0.38 mag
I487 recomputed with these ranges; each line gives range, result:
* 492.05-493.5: 0.675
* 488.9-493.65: 0.672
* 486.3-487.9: 0.734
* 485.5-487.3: 1.19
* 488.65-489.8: 0.666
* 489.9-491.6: 0.679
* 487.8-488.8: 0.608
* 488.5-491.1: 0.662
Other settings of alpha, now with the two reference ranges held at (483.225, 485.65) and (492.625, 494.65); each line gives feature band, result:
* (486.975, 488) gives 0.09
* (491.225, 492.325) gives 0.03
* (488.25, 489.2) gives 0.05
